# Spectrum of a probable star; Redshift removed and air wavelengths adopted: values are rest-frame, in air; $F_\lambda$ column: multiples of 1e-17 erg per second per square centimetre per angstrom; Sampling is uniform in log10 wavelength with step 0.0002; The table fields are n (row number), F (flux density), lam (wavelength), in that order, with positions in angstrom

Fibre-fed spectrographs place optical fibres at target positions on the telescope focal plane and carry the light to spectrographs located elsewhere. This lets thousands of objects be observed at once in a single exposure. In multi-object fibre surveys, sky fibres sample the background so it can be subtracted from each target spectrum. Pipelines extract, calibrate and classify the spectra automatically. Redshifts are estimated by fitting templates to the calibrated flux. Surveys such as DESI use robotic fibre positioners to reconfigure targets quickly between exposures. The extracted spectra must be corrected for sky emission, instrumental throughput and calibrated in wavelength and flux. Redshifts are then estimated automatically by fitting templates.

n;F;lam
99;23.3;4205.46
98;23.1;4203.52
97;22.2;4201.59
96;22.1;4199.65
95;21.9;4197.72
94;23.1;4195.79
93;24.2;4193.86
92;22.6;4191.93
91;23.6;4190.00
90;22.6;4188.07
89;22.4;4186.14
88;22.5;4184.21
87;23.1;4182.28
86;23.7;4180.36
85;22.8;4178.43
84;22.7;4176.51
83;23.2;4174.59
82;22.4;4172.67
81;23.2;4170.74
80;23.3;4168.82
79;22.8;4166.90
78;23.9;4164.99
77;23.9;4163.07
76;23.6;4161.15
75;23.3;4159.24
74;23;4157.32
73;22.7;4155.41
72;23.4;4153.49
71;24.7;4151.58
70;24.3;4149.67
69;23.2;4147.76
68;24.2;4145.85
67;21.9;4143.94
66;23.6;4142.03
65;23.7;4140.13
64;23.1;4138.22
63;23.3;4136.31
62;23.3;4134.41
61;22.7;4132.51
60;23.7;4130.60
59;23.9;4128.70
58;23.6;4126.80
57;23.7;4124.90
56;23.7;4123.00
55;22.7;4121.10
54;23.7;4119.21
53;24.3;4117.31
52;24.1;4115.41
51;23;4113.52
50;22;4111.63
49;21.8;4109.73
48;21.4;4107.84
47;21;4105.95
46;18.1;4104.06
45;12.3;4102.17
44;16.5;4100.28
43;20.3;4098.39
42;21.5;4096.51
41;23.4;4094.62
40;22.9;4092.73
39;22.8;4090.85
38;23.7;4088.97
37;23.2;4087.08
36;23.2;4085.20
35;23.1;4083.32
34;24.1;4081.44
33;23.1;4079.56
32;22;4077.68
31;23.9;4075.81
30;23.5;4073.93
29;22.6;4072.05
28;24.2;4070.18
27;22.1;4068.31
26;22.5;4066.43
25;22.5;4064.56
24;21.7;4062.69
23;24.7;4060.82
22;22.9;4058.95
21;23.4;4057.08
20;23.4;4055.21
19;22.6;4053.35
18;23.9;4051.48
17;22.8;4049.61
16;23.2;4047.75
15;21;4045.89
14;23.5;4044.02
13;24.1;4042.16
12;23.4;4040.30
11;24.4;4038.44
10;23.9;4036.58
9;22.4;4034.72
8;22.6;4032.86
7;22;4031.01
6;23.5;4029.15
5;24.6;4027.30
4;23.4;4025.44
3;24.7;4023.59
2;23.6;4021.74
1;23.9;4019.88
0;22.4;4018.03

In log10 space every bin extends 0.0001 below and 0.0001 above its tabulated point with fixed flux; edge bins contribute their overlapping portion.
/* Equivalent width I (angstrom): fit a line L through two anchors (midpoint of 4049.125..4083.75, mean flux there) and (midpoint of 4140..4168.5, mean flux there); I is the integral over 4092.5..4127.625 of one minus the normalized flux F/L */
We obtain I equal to 2.6 angstrom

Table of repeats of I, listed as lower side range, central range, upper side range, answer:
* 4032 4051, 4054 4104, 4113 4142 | 2.3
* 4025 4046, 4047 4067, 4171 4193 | 0.2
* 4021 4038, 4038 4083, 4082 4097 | 0.2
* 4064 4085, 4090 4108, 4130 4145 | 2.5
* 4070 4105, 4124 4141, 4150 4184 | -0.6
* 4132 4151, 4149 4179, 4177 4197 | -0.1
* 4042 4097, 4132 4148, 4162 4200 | -0.1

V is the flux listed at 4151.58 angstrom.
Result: 24.7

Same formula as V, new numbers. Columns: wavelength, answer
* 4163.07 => 23.9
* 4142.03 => 23.6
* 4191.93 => 22.6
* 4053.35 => 22.6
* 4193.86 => 24.2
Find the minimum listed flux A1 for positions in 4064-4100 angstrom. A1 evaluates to 20.3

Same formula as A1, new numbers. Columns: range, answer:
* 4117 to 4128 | 22.7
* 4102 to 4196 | 12.3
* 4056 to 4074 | 21.7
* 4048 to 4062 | 22.6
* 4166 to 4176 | 22.4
